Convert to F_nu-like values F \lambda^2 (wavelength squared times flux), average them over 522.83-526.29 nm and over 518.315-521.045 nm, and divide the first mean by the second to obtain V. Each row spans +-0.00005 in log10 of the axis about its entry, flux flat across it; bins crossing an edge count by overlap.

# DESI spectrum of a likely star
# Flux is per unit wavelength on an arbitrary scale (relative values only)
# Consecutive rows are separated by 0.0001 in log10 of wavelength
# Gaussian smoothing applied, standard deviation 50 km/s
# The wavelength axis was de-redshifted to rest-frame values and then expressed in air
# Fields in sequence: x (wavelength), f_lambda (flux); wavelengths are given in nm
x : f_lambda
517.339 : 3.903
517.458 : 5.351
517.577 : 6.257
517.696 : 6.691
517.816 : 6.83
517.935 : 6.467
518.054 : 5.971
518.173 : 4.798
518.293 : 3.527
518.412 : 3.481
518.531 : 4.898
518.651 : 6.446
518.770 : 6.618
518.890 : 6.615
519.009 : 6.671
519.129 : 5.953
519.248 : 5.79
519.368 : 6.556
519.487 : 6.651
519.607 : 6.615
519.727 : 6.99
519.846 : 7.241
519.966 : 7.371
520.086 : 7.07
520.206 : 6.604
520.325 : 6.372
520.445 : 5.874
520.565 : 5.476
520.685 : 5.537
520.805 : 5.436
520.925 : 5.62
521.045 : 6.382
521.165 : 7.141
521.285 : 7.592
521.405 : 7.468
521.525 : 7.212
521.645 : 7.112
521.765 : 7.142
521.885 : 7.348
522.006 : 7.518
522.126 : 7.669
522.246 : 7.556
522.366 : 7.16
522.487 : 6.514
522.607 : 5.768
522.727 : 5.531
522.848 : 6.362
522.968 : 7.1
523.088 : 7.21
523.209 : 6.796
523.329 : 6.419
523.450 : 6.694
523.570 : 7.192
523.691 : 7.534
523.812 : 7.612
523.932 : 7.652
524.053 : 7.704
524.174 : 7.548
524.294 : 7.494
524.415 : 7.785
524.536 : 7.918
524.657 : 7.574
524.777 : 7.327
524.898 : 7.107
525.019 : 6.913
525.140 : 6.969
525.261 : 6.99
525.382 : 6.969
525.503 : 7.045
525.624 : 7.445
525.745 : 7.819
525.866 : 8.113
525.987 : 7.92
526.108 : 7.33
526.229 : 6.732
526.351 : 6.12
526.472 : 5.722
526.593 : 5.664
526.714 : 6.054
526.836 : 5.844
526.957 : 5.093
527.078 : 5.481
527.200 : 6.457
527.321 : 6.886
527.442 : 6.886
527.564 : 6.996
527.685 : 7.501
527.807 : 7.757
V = 1.2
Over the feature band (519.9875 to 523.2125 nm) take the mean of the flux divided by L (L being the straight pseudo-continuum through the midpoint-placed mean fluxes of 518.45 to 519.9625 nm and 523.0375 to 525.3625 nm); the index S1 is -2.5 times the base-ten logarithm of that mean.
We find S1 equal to 0.02 mag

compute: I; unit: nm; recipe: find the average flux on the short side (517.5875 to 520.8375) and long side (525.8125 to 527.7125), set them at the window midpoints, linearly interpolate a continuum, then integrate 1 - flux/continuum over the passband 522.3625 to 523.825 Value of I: -0.09 nm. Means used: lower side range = 6.1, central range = 6.72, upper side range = 6.53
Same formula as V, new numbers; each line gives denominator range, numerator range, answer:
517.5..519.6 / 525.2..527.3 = 1.16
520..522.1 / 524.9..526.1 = 1.12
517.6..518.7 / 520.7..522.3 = 1.29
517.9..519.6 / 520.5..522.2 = 1.19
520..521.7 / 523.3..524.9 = 1.16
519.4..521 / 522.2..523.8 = 1.07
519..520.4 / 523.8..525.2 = 1.14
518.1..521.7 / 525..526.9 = 1.12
